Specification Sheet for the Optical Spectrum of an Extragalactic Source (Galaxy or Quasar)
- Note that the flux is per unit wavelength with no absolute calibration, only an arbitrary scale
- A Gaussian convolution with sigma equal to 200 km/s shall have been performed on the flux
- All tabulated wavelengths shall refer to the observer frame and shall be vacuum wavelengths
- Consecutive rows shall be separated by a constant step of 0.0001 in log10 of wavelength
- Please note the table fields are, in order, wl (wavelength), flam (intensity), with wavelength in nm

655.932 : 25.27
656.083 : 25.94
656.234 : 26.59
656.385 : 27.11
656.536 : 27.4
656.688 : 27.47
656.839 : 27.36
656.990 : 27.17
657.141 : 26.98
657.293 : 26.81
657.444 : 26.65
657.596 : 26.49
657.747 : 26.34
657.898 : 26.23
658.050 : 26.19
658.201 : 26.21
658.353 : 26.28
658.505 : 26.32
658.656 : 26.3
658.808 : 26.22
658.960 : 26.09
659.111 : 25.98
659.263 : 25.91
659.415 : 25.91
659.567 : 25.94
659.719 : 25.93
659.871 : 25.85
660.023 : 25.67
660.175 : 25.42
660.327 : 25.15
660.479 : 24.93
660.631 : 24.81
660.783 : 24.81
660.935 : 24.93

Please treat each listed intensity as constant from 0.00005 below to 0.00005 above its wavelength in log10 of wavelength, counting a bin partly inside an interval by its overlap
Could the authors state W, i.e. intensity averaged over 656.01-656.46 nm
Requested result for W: 26.6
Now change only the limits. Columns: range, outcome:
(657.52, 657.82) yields 26.4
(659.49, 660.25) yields 25.7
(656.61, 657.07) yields 27.3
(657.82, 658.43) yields 26.2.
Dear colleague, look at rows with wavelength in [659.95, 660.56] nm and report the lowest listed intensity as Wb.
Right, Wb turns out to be 24.93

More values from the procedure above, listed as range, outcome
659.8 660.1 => 25.67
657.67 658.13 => 26.19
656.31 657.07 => 27.11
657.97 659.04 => 26.09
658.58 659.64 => 25.91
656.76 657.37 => 26.81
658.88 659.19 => 25.98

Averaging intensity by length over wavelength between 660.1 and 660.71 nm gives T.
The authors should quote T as 25.1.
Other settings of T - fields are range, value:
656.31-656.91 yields 27.3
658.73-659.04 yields 26.2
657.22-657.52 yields 26.7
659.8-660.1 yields 25.8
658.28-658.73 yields 26.3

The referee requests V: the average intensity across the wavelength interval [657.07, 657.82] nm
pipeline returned 26.6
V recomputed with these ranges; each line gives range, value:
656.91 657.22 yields 27.1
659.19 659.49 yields 25.9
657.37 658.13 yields 26.4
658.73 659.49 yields 26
